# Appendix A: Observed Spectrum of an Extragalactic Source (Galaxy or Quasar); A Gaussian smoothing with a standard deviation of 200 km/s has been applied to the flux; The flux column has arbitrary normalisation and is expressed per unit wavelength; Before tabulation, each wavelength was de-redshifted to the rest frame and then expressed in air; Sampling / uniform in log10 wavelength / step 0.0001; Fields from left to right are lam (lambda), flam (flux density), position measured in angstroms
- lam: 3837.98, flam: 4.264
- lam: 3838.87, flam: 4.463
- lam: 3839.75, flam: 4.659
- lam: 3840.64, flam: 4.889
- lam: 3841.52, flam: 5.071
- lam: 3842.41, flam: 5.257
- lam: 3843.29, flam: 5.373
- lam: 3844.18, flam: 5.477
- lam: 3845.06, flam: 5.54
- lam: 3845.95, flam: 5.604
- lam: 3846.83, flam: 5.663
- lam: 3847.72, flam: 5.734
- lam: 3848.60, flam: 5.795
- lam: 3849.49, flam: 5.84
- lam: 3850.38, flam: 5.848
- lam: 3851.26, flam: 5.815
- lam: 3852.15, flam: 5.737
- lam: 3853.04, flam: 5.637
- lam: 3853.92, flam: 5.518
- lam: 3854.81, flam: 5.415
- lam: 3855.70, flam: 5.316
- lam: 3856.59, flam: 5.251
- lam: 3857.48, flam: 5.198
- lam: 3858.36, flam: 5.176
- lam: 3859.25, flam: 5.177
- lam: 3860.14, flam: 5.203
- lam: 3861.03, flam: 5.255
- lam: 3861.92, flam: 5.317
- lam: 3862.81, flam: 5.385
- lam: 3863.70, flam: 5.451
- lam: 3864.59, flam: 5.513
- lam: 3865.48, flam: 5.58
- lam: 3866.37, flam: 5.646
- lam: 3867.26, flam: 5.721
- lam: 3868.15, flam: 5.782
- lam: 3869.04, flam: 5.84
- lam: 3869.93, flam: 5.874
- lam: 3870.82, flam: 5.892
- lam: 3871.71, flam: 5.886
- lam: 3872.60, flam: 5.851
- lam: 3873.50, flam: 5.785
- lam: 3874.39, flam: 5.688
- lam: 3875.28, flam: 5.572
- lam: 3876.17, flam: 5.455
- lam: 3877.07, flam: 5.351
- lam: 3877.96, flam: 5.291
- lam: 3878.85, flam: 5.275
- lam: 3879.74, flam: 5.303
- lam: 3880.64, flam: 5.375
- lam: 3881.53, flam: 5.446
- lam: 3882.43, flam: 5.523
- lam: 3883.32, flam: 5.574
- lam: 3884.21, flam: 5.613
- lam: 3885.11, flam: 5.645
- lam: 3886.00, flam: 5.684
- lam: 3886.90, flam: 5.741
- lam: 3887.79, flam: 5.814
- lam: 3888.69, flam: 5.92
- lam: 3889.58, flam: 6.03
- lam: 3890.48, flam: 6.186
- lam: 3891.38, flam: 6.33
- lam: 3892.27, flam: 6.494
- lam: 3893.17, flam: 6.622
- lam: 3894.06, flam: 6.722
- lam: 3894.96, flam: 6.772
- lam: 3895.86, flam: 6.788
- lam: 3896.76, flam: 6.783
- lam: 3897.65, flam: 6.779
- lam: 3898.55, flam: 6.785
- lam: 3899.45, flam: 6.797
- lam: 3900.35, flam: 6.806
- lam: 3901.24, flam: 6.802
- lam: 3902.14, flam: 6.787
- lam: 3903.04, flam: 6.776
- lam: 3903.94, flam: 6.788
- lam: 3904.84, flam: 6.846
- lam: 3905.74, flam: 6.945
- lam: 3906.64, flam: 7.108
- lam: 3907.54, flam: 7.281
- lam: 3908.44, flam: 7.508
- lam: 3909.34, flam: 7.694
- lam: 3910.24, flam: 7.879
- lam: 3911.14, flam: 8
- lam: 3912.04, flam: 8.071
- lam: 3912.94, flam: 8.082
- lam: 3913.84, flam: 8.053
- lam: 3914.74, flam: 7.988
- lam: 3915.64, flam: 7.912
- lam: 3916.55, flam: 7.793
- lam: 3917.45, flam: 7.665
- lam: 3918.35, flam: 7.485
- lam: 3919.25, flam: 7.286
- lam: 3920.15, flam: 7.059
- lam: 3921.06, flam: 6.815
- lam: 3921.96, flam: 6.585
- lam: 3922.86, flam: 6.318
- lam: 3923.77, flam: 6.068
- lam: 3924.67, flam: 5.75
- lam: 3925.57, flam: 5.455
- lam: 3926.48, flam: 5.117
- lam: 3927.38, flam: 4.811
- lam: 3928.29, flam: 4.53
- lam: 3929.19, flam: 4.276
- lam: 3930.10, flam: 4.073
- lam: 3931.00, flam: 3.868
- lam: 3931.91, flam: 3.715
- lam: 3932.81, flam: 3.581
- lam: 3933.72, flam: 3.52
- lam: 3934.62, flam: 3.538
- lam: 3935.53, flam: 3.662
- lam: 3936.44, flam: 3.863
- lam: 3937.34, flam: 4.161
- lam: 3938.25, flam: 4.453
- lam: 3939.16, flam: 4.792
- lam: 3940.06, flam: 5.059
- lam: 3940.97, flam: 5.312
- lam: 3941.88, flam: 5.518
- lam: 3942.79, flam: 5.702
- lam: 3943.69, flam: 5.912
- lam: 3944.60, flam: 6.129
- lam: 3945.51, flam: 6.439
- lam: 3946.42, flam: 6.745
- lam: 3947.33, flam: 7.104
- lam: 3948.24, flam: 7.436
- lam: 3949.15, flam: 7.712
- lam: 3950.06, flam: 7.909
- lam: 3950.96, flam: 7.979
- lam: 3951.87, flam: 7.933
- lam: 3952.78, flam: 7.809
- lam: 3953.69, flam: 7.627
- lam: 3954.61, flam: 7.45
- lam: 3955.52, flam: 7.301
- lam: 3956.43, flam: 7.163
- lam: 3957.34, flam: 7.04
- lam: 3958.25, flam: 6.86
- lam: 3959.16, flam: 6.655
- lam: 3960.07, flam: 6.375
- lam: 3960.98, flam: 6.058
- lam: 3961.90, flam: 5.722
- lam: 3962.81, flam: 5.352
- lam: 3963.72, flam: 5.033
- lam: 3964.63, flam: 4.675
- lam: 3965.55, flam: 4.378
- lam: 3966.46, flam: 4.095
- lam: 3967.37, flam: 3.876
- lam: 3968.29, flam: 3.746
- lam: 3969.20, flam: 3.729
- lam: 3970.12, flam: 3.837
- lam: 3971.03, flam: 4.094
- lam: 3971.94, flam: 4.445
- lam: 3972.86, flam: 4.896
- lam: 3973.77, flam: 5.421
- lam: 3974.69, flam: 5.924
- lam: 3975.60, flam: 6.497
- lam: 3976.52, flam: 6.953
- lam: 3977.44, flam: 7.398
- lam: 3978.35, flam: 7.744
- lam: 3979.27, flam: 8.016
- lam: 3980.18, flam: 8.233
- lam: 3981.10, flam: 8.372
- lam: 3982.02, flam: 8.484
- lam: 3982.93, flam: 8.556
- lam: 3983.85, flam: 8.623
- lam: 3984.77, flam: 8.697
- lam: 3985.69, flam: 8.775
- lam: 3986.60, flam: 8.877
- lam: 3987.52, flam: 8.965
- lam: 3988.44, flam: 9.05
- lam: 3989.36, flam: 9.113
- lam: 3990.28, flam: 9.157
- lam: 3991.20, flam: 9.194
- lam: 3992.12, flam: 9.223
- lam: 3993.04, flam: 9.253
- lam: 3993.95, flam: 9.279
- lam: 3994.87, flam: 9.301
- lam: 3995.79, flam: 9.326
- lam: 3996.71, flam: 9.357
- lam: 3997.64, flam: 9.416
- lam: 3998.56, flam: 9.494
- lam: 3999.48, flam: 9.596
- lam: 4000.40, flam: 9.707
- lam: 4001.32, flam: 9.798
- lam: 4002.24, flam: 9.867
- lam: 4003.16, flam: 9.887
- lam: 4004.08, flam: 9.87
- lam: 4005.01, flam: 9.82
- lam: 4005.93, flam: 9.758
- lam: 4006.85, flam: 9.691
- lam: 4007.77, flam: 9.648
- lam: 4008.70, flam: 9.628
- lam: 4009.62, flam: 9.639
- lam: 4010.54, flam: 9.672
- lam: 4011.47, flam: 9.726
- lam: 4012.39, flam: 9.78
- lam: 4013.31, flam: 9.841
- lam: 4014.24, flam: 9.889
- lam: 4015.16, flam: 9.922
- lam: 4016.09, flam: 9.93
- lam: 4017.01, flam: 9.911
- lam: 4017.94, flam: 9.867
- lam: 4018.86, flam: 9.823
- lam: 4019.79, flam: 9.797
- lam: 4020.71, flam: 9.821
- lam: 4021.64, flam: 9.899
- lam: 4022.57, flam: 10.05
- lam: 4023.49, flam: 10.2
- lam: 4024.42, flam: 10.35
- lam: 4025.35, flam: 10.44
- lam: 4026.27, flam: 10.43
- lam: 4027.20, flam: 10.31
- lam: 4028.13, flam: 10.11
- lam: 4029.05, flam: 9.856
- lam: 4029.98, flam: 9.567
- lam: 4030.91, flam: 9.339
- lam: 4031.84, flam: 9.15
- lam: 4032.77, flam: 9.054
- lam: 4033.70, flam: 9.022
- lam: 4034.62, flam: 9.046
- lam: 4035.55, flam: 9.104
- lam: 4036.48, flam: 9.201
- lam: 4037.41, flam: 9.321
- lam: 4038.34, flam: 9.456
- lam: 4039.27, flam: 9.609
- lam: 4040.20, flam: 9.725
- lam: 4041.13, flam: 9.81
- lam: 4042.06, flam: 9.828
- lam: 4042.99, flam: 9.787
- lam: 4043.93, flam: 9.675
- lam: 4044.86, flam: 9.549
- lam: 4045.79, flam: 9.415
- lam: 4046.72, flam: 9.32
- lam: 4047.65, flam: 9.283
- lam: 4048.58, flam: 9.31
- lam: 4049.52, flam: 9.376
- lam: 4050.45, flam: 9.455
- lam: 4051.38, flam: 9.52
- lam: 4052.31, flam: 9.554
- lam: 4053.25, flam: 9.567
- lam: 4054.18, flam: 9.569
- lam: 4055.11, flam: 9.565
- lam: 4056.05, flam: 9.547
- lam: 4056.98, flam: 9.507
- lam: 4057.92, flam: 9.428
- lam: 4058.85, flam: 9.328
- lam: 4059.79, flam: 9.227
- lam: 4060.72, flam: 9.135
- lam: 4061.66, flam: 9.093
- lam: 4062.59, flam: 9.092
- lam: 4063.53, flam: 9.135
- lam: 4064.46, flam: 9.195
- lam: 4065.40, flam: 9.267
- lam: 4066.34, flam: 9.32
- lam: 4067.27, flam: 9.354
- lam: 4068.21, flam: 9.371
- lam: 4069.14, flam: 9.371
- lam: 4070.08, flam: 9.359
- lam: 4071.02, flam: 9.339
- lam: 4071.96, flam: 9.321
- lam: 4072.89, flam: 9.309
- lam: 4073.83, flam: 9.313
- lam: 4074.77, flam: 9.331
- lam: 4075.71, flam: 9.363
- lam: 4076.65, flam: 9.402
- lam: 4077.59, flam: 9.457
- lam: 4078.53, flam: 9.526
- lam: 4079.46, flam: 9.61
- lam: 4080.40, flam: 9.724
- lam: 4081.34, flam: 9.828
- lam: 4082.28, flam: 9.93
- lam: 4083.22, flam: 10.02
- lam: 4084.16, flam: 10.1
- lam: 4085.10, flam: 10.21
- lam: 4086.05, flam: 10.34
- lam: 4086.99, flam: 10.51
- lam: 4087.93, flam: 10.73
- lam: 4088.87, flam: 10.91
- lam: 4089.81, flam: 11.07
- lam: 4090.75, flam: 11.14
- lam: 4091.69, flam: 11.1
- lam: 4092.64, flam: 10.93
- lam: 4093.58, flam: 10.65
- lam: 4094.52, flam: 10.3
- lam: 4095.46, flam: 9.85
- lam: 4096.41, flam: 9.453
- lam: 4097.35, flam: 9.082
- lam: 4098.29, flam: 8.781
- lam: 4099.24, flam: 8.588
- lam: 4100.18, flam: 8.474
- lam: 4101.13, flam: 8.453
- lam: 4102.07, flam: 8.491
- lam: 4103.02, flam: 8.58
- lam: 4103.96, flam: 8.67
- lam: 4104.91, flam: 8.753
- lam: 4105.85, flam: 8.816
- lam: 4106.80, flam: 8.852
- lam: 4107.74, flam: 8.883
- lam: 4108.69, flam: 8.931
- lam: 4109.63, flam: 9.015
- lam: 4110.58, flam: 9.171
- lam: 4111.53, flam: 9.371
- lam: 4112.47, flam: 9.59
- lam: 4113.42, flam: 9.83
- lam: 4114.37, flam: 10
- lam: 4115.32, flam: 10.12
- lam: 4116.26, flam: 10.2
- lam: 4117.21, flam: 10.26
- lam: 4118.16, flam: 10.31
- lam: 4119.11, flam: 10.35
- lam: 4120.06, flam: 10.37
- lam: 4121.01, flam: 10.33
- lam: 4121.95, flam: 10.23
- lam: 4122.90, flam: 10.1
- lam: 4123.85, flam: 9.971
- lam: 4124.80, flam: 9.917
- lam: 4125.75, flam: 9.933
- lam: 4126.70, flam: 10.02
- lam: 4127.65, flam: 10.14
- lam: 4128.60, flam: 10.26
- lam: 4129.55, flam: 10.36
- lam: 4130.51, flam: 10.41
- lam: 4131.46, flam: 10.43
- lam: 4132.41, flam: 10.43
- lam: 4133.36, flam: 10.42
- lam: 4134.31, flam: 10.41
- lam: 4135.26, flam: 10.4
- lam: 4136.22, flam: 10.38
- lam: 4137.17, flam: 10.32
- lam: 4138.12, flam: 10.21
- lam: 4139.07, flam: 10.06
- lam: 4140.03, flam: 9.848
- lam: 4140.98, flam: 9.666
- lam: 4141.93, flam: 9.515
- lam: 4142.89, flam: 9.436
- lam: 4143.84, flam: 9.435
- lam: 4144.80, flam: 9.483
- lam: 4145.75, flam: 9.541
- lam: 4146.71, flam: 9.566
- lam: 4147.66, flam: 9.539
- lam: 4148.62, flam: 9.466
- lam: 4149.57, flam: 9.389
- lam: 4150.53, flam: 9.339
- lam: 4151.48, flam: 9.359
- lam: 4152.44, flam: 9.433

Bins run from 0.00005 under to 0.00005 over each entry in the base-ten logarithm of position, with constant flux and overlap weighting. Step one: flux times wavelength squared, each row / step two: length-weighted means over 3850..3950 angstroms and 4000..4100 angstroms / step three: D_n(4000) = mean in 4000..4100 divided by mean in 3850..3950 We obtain 1.75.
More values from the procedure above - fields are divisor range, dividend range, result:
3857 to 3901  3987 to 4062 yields 1.77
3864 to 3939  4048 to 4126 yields 1.75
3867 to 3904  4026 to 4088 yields 1.72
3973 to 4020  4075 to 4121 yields 1.13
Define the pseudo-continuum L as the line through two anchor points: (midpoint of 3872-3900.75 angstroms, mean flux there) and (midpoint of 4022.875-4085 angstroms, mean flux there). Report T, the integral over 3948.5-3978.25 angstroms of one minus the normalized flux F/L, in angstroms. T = 6.1 angstroms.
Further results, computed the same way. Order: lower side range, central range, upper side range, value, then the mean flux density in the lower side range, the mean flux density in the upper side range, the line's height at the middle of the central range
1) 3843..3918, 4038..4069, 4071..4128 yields -1.6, 6.16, 9.73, 8.98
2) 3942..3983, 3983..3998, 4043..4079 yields -3.9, 6.35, 9.38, 7.21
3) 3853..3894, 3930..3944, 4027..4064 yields 5.2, 5.63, 9.44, 7.04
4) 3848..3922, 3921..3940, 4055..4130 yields 6.3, 6.26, 9.65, 7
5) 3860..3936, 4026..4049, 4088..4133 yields -2.7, 6.07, 9.8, 8.52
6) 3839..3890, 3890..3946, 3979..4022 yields 6.4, 5.53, 9.4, 7.05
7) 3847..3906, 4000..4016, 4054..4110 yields -3.1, 5.88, 9.52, 8.21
